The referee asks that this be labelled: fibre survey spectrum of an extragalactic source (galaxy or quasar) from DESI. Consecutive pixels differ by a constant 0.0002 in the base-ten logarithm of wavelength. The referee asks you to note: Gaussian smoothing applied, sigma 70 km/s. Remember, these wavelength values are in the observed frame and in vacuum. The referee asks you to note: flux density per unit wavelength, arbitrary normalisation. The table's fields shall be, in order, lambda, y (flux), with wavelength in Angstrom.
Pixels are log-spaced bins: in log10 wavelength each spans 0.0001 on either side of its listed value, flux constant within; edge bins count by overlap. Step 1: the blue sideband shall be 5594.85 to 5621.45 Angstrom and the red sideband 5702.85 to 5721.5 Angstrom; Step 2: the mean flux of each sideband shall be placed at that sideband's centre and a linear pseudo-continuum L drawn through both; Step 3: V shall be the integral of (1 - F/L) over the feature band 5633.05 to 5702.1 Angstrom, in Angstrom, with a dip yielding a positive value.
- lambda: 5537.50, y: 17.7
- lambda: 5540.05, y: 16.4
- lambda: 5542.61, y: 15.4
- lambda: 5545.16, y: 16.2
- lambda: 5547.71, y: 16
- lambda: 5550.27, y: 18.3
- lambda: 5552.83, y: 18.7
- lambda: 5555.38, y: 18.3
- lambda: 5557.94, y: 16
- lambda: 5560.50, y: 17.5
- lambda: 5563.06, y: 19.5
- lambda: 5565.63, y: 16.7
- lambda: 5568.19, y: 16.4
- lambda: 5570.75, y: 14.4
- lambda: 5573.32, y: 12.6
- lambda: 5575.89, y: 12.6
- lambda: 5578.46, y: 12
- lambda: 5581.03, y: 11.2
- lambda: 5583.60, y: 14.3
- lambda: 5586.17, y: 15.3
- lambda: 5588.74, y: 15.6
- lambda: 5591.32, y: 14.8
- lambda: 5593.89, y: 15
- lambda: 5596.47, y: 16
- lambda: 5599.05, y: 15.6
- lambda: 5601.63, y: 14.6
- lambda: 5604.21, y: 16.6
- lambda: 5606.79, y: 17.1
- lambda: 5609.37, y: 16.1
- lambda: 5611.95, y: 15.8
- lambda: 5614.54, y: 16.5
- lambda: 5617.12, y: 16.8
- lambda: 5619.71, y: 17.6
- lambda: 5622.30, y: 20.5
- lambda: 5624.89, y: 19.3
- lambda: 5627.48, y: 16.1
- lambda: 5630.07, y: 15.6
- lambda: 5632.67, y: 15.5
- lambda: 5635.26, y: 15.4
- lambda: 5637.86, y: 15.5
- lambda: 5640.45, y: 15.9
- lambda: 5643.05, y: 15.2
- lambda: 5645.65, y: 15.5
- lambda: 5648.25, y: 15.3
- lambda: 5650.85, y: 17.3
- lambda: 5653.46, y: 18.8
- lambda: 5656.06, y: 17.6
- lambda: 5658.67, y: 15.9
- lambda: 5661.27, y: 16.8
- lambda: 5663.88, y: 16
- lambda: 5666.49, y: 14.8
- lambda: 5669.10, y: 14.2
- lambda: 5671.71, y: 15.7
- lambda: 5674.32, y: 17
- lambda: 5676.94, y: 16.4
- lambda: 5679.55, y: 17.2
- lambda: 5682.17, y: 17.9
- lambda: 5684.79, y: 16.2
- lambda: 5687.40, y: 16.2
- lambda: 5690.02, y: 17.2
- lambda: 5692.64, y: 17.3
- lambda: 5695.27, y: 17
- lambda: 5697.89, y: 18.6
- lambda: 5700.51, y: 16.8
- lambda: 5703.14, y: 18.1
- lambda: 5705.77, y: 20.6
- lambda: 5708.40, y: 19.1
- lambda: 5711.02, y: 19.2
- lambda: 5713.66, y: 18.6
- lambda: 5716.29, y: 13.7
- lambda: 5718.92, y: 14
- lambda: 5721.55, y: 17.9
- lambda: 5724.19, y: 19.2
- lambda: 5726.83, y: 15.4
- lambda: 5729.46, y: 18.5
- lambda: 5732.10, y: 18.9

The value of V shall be 2.50 Angstrom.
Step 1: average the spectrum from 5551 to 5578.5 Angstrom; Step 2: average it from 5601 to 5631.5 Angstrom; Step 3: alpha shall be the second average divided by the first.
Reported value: 1.1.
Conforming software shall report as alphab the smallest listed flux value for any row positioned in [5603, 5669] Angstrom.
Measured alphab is 14.8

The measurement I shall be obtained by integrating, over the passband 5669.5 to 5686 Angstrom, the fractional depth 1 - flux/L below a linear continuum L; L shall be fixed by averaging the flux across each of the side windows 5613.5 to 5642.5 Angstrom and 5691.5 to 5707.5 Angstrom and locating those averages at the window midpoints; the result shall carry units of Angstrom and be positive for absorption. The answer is 1.0 Angstrom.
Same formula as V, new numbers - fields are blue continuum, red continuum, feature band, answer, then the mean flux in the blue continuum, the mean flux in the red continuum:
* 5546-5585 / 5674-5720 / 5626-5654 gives 1.1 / 15.6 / 17.3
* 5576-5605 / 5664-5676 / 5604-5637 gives -4.3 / 14.5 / 15.5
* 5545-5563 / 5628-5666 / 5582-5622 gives 2.0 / 17.5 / 16.1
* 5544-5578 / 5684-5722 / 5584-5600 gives 1.2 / 16.3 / 17.4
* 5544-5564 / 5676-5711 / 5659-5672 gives 1.6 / 17.5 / 17.7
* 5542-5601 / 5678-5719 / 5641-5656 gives 0.2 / 15.6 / 17.5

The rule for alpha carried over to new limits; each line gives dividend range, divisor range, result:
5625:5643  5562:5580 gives 1.07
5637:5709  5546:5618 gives 1.07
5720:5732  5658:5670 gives 1.14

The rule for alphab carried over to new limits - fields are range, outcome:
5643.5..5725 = 13.7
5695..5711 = 16.8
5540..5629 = 11.2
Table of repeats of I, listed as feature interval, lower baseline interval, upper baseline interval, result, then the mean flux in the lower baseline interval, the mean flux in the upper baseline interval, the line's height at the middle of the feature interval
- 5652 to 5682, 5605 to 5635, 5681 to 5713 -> 1.8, 16.9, 17.9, 17.5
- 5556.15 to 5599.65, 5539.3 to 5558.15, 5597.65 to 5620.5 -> 4.1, 17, 16.3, 16.6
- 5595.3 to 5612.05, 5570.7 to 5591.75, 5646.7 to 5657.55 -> -1.5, 13.5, 17.2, 14.7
